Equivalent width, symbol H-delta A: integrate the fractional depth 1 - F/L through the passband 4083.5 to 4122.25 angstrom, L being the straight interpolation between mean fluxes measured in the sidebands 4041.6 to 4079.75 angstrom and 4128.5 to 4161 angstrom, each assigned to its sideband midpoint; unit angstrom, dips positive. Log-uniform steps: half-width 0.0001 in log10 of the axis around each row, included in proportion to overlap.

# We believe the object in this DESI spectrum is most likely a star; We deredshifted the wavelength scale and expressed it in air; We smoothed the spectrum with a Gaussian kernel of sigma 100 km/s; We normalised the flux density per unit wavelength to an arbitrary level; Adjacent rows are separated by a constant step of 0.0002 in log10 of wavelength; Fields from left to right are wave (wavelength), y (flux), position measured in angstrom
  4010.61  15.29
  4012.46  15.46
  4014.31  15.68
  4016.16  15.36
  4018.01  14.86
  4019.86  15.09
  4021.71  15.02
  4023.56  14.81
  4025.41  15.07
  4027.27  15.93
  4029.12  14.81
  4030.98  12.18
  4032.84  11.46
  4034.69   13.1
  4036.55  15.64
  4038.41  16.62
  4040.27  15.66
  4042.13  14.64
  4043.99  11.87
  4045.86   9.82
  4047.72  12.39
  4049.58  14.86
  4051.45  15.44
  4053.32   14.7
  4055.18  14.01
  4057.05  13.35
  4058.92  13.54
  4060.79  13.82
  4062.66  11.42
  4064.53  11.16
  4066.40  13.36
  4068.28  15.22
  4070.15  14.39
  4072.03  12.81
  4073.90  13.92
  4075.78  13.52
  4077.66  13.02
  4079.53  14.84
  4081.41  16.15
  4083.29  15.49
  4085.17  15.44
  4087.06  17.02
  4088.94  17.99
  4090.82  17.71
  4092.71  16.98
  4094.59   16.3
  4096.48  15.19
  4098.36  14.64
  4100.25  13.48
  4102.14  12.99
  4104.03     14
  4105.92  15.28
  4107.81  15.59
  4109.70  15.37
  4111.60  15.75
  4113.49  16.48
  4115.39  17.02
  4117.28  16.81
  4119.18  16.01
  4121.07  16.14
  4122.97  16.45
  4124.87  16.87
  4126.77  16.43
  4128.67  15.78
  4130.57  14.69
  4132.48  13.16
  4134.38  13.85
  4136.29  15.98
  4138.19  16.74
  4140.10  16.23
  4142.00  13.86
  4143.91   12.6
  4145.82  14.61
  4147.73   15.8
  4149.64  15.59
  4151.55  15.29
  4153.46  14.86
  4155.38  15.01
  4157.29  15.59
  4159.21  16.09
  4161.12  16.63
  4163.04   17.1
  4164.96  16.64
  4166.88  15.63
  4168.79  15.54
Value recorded -4.30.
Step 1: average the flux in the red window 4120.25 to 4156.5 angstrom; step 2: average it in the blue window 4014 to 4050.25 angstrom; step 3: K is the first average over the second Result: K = 1.07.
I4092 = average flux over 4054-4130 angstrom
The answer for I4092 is 15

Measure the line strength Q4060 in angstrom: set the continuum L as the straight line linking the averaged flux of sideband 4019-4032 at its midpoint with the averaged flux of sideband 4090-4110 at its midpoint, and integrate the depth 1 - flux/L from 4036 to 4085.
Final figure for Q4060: 3.3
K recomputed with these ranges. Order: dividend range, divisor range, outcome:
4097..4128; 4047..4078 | 1.15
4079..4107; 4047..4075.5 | 1.14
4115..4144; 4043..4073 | 1.18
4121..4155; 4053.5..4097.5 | 1.04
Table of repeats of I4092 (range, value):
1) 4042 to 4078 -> 13.3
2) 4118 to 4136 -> 15.5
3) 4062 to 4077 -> 13.3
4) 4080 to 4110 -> 15.6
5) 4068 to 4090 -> 15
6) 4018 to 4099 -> 14.4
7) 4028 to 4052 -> 13.7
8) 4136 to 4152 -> 15.2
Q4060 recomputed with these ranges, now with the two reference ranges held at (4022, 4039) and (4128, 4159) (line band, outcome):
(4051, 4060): 0.2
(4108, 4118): -0.9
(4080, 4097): -2.0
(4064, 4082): 0.9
